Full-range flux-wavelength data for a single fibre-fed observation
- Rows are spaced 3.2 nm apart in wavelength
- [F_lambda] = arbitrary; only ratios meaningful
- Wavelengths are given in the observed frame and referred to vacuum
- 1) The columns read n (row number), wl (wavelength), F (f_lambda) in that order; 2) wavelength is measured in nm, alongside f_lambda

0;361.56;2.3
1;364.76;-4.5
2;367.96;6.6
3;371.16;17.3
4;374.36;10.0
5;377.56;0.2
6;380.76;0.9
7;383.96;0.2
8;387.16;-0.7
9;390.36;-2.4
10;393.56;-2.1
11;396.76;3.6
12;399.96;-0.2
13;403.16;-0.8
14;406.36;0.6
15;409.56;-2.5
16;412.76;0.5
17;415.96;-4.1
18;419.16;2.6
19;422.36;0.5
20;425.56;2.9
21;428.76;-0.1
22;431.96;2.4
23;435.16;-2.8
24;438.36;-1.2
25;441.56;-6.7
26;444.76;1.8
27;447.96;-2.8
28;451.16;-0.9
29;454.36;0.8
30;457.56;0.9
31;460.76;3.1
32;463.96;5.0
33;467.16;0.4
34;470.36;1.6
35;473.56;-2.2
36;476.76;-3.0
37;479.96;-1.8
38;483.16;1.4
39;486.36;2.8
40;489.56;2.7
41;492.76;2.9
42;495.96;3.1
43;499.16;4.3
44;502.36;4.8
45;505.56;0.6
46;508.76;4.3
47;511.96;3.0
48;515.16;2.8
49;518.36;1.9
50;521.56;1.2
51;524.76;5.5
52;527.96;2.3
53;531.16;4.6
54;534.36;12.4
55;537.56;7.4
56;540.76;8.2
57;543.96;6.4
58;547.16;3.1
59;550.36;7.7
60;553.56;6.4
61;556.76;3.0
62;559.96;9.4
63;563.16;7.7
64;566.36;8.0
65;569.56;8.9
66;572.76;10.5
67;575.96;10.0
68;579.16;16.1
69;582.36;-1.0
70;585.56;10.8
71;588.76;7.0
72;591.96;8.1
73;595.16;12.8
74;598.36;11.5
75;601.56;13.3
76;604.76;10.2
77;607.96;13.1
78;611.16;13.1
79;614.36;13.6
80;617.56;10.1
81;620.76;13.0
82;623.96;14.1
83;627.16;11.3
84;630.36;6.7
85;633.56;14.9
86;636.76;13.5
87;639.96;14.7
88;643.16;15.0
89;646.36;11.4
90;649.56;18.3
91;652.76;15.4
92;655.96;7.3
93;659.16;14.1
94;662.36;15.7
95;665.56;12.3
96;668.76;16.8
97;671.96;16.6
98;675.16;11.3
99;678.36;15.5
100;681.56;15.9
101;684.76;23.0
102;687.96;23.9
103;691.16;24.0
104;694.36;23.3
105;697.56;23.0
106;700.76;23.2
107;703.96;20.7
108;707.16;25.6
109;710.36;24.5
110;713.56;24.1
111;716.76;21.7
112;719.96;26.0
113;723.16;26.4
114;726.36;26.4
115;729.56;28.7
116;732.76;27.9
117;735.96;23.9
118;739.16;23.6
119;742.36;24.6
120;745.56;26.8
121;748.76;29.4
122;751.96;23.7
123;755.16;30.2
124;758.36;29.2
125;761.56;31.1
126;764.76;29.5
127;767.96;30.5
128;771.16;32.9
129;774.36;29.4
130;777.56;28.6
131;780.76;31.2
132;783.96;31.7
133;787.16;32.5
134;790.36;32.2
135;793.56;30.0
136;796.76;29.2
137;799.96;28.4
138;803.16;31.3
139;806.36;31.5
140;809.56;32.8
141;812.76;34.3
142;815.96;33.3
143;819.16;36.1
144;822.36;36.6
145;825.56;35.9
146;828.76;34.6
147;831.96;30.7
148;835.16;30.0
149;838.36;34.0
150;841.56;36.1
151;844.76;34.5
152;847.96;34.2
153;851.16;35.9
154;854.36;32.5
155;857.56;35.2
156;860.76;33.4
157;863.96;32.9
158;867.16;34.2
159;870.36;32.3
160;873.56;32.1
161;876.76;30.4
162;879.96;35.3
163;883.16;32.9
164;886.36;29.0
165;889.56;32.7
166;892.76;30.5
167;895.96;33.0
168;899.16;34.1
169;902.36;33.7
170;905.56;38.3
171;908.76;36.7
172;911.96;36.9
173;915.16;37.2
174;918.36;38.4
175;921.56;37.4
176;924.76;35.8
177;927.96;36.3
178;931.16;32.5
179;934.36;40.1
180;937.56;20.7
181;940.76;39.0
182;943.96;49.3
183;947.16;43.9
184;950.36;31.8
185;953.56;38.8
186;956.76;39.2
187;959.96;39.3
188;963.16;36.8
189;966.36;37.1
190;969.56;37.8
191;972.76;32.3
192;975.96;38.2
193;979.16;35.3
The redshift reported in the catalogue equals 0.71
